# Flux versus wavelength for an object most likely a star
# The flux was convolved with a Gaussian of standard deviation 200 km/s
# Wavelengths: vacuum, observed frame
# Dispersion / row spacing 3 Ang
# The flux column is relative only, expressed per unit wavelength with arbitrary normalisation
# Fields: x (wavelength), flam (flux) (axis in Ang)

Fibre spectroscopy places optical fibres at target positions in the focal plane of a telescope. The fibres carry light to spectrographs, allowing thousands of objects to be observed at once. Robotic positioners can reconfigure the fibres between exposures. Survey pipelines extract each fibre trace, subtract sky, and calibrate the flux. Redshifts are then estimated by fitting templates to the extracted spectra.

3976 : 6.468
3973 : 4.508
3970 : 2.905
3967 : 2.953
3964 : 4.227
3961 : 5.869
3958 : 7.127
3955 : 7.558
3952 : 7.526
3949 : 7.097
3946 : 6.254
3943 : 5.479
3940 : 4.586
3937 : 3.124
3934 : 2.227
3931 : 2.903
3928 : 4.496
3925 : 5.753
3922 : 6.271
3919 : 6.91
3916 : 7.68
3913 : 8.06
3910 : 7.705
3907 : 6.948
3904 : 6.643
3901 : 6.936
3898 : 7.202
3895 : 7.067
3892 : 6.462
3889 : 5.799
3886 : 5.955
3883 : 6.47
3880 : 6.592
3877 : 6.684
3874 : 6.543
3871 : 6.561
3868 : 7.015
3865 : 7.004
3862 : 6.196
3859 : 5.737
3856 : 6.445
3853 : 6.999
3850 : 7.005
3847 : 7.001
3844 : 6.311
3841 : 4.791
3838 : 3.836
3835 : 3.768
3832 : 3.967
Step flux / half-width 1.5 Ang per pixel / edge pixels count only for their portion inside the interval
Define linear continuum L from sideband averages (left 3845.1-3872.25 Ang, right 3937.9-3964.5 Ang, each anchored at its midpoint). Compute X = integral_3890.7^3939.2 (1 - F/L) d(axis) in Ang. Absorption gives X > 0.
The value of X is 3.0 Ang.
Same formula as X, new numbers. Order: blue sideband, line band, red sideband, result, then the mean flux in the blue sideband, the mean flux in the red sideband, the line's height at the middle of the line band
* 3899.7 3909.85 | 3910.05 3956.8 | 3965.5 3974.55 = -4.2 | 6.96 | 3.47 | 5.43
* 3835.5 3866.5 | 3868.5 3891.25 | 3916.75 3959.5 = -2.0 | 6.06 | 5.56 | 5.89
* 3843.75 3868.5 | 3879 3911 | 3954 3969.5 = -2.9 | 6.64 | 5.31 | 6.15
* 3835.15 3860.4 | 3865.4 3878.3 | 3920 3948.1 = -2.7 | 5.9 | 4.66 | 5.55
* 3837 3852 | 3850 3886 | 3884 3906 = -2.0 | 5.89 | 6.59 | 6.22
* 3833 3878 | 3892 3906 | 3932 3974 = -3.1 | 6.1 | 5.08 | 5.64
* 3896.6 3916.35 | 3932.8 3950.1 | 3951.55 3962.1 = 5.6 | 7.29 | 7.01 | 7.1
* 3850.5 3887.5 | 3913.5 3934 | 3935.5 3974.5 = 0.9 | 6.53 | 5.32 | 5.76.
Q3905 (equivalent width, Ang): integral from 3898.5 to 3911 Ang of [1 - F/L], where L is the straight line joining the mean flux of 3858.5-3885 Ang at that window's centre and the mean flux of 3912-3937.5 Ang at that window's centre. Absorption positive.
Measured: -2.8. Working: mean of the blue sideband 6.55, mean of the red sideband 5.3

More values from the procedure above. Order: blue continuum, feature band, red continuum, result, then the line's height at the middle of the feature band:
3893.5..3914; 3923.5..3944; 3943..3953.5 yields 8.5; 6.9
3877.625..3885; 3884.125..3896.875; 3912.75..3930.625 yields 0.2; 6.44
